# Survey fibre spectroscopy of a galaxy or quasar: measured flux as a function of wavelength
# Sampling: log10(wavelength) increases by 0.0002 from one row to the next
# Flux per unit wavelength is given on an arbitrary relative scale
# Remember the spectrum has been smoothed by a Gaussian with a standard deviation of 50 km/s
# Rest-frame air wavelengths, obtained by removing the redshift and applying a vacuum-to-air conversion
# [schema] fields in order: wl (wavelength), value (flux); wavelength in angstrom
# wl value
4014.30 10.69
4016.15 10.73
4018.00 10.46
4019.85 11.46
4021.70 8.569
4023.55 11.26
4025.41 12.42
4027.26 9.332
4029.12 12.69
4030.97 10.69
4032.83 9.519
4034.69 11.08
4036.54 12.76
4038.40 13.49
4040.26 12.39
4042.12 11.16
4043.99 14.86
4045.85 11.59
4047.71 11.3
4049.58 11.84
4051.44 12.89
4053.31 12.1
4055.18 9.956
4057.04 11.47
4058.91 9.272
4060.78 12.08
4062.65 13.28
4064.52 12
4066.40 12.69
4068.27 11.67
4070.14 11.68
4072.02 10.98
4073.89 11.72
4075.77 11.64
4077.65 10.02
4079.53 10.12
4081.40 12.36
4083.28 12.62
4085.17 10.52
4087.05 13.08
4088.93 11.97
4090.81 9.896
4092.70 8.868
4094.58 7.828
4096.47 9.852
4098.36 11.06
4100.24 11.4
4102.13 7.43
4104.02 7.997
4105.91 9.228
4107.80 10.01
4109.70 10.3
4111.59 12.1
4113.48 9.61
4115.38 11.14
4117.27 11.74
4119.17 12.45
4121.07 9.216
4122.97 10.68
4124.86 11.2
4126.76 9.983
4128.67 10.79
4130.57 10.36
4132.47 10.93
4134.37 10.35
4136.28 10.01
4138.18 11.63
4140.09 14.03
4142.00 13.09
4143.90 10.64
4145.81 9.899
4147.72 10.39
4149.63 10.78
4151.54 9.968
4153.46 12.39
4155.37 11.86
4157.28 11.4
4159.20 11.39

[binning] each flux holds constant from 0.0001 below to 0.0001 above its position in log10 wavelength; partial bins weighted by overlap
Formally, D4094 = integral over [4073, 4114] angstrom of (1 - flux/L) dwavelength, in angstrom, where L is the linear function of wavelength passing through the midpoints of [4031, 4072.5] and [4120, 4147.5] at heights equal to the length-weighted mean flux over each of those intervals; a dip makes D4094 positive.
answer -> 3.3 angstrom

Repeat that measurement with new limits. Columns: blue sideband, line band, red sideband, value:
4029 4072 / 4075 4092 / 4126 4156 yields 0.3 angstrom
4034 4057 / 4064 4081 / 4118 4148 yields 0.5 angstrom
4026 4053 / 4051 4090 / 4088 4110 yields -3.4 angstrom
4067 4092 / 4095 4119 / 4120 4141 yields 2.0 angstrom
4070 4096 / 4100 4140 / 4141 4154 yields 1.8 angstrom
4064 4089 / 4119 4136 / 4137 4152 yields 1.3 angstrom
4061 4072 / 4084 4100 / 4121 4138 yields 1.4 angstrom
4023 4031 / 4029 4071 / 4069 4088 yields -1.6 angstrom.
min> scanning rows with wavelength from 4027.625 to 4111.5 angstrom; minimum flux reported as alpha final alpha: 7.43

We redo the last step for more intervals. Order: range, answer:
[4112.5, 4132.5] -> 9.216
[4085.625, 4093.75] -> 8.868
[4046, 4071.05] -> 9.272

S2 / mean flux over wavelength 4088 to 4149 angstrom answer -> 10.5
